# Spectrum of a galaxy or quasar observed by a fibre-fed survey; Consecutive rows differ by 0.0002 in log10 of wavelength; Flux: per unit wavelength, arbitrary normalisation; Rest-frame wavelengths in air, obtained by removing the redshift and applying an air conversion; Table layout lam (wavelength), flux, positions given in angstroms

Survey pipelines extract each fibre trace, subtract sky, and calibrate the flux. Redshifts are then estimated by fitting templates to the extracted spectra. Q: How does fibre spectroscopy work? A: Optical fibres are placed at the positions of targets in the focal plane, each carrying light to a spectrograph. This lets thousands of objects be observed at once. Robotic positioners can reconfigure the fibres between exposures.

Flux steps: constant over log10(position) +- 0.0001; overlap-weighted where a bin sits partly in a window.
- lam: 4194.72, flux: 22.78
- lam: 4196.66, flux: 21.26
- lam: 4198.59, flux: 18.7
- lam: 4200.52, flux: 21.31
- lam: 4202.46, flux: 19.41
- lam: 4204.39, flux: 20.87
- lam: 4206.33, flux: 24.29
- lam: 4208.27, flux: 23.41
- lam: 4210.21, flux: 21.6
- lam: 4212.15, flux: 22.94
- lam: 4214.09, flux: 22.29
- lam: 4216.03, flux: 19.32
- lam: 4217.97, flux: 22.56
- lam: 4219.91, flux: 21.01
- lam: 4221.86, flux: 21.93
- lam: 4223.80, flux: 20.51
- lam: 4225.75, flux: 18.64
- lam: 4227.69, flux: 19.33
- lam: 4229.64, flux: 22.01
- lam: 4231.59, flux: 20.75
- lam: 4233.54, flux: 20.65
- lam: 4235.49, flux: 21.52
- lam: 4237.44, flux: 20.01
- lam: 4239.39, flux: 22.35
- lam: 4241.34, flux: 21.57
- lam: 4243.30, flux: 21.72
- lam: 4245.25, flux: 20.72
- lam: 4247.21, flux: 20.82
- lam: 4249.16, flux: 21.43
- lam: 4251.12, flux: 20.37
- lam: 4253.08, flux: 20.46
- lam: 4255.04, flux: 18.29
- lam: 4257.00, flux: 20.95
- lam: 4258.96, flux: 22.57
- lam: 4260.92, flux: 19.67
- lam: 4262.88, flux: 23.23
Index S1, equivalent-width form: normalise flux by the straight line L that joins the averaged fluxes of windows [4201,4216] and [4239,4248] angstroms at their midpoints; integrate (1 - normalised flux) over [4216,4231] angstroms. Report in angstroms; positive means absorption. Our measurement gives 0.6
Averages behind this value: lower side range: 21.9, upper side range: 21.4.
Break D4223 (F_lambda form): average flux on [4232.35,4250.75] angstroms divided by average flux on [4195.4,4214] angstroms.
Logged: 0.98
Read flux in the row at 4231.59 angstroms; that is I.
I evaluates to 20.75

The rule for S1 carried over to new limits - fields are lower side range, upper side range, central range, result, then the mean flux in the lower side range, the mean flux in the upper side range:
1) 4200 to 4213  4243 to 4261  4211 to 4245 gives 0.4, 22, 20.7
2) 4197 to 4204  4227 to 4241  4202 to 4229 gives -1.1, 20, 21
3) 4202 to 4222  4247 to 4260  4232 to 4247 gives -0.1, 21.8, 20.7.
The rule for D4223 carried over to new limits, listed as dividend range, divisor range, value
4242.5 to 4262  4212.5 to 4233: 0.99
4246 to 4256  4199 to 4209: 0.94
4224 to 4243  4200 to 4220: 0.95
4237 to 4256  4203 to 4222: 0.95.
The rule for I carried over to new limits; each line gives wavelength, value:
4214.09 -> 22.29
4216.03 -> 19.32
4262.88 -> 23.23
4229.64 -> 22.01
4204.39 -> 20.87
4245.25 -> 20.72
